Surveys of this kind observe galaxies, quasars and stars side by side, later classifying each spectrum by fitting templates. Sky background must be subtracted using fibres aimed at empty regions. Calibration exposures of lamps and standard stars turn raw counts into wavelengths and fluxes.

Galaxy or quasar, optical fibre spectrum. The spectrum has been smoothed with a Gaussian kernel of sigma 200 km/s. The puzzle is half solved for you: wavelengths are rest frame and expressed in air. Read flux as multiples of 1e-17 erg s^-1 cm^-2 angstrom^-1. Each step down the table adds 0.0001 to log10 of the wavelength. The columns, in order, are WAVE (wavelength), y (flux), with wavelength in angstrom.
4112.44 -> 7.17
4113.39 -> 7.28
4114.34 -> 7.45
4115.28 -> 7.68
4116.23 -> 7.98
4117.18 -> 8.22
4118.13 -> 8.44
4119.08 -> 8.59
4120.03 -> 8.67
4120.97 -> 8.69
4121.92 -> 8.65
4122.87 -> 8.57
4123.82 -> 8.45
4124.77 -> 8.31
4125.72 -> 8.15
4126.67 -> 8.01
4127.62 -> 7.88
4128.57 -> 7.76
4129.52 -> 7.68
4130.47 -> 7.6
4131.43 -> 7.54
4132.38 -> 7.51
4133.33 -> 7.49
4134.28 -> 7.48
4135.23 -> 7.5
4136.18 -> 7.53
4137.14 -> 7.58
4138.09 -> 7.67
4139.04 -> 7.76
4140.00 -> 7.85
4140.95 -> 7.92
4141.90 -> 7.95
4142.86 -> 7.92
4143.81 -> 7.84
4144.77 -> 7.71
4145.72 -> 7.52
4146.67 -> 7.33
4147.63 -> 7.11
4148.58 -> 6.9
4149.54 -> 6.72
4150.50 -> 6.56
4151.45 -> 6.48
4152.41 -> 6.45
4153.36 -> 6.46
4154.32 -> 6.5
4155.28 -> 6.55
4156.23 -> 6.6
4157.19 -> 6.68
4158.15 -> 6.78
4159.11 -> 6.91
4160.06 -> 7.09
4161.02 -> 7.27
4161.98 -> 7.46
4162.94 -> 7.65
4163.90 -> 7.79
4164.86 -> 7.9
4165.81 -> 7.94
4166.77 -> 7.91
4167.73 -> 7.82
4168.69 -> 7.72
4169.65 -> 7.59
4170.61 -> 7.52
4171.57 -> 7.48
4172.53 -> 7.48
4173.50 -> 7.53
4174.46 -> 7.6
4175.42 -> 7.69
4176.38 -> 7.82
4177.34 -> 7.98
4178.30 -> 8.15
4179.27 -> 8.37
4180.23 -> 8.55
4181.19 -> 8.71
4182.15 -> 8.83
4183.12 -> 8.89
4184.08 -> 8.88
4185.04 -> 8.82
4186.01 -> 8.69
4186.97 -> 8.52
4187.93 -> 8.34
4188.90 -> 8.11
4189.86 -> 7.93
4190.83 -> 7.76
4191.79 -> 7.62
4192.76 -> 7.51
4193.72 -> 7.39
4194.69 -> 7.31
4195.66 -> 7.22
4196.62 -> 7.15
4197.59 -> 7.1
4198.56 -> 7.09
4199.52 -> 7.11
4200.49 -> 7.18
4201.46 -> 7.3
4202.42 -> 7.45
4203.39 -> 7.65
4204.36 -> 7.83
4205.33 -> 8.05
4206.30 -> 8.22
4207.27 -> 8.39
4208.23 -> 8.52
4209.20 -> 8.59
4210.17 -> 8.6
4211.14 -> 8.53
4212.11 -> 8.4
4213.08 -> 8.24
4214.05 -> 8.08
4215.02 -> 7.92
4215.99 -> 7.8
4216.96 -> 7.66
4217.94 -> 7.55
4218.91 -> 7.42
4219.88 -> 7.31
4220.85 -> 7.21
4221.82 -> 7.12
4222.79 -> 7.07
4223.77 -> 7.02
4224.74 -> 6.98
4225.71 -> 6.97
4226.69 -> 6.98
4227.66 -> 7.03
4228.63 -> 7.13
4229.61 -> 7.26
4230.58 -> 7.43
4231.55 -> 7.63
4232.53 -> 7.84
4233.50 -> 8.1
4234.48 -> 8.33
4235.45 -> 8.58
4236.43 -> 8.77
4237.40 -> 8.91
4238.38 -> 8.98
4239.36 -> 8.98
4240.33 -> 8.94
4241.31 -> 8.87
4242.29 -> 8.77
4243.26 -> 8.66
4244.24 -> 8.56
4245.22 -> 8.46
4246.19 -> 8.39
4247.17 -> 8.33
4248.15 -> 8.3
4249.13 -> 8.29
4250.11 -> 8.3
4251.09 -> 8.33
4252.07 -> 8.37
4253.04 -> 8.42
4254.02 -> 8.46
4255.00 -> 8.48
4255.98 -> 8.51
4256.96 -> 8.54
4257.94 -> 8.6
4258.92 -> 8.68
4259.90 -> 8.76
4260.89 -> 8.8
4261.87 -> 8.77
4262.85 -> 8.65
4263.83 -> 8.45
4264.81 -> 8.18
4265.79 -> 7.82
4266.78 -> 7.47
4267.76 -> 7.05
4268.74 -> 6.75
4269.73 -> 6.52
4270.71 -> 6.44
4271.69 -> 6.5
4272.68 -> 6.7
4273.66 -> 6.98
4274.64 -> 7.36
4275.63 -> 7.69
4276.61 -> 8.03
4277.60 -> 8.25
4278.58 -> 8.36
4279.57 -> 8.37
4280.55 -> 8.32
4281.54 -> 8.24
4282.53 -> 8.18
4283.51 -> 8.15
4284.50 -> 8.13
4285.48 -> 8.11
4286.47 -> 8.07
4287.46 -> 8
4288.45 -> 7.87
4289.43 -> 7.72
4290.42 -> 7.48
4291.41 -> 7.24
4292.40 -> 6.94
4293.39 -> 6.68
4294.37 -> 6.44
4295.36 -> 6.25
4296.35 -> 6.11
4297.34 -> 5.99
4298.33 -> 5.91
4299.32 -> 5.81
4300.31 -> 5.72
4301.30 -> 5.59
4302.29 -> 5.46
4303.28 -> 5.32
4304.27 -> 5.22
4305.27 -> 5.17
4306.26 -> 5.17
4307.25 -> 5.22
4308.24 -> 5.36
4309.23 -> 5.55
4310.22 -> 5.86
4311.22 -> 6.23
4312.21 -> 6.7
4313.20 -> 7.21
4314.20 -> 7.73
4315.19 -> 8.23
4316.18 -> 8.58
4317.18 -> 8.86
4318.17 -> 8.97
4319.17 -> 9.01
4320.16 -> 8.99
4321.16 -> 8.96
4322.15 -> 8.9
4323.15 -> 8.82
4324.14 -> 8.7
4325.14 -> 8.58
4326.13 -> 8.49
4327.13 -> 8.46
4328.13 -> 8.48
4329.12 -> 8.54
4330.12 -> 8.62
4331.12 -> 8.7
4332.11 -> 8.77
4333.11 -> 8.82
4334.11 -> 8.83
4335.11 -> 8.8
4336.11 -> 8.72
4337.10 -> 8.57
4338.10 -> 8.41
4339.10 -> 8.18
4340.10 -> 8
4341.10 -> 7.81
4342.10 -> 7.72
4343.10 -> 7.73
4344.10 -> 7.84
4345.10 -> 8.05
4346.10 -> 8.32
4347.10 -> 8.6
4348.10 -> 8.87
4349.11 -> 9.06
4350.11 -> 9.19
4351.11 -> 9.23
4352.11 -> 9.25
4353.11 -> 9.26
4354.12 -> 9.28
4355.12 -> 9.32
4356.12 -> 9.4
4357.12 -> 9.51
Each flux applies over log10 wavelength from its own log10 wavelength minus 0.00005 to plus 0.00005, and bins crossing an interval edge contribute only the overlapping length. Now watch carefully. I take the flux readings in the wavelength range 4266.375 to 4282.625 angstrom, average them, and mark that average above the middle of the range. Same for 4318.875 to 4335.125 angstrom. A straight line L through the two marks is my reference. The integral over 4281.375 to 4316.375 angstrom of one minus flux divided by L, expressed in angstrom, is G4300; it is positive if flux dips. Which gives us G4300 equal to 5.9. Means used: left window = 7.47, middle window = 6.68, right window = 8.73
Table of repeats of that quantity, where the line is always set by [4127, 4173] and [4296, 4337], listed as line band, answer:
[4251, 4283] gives -2.4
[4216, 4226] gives 0.2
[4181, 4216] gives -2.8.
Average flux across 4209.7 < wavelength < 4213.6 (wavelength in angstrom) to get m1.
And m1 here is 8.44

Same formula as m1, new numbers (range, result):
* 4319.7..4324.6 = 8.88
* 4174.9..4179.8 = 8.01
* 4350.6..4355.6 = 9.27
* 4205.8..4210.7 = 8.47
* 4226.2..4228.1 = 7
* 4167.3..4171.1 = 7.66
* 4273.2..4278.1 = 7.67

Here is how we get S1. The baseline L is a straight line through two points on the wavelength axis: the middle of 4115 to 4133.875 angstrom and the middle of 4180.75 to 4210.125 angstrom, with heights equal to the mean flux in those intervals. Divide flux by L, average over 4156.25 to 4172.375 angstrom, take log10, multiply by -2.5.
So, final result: 0.08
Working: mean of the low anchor 8.09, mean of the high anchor 7.95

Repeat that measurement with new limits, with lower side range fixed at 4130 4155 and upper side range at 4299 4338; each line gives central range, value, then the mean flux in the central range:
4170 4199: -0.08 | 7.93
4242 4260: -0.14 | 8.48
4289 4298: 0.12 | 6.74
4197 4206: 0.00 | 7.43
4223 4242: -0.07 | 7.93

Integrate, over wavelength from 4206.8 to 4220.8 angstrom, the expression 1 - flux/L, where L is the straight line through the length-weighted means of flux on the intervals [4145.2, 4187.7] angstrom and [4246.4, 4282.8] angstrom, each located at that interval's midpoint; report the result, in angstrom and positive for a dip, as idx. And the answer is -0.5 angstrom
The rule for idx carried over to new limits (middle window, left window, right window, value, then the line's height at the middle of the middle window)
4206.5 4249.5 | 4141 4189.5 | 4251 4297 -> -1.7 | 7.72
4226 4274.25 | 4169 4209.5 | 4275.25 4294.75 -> -1.4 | 7.85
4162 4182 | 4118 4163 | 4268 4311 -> -1.3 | 7.38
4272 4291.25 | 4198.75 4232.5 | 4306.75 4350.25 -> 0.1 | 7.92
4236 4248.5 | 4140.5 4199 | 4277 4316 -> -2.7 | 7.16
